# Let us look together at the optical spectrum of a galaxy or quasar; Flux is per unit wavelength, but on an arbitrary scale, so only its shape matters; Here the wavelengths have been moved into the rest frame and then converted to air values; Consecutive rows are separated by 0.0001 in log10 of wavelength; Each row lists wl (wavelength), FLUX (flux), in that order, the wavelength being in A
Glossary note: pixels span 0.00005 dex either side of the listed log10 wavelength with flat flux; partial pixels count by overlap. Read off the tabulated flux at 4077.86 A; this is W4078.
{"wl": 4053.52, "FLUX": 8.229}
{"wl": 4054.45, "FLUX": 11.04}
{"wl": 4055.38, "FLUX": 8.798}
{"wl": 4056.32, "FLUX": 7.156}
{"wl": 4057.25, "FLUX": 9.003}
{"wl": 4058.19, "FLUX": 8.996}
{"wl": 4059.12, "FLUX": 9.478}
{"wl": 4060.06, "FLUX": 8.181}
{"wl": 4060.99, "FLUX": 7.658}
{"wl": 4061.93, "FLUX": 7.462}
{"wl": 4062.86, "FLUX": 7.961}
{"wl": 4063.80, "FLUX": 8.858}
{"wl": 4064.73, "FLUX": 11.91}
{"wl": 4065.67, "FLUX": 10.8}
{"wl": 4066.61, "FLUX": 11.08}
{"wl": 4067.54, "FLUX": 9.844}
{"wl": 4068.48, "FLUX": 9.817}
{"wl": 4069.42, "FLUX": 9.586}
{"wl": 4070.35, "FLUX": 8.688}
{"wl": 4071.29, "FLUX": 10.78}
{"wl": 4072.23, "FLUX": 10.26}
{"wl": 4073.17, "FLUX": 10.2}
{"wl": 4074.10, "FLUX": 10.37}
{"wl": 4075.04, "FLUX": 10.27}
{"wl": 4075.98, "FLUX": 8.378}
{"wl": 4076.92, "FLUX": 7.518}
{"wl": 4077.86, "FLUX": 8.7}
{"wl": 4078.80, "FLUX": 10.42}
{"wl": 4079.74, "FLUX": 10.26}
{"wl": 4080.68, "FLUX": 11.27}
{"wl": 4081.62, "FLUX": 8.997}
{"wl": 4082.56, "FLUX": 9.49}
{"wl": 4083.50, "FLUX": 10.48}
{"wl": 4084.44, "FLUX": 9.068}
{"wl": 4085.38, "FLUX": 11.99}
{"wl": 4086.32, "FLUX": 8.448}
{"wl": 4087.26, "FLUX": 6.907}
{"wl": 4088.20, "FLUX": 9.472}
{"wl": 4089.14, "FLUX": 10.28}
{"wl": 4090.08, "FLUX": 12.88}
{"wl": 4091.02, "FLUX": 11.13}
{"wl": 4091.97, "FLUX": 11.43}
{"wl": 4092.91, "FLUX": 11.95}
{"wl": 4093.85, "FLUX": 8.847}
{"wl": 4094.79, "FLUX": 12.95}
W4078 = 8.7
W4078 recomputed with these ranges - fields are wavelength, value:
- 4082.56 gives 9.49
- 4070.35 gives 8.688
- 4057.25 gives 9.003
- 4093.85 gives 8.847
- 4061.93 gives 7.462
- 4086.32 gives 8.448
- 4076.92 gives 7.518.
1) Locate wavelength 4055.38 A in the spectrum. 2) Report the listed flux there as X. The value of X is 8.798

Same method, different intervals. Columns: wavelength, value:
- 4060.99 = 7.658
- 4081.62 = 8.997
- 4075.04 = 10.27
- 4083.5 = 10.48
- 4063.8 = 8.858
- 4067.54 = 9.844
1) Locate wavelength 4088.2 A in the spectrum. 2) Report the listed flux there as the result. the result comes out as 9.472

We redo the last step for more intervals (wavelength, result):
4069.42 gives 9.586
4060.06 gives 8.181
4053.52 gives 8.229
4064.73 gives 11.91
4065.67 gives 10.8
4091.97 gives 11.43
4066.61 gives 11.08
